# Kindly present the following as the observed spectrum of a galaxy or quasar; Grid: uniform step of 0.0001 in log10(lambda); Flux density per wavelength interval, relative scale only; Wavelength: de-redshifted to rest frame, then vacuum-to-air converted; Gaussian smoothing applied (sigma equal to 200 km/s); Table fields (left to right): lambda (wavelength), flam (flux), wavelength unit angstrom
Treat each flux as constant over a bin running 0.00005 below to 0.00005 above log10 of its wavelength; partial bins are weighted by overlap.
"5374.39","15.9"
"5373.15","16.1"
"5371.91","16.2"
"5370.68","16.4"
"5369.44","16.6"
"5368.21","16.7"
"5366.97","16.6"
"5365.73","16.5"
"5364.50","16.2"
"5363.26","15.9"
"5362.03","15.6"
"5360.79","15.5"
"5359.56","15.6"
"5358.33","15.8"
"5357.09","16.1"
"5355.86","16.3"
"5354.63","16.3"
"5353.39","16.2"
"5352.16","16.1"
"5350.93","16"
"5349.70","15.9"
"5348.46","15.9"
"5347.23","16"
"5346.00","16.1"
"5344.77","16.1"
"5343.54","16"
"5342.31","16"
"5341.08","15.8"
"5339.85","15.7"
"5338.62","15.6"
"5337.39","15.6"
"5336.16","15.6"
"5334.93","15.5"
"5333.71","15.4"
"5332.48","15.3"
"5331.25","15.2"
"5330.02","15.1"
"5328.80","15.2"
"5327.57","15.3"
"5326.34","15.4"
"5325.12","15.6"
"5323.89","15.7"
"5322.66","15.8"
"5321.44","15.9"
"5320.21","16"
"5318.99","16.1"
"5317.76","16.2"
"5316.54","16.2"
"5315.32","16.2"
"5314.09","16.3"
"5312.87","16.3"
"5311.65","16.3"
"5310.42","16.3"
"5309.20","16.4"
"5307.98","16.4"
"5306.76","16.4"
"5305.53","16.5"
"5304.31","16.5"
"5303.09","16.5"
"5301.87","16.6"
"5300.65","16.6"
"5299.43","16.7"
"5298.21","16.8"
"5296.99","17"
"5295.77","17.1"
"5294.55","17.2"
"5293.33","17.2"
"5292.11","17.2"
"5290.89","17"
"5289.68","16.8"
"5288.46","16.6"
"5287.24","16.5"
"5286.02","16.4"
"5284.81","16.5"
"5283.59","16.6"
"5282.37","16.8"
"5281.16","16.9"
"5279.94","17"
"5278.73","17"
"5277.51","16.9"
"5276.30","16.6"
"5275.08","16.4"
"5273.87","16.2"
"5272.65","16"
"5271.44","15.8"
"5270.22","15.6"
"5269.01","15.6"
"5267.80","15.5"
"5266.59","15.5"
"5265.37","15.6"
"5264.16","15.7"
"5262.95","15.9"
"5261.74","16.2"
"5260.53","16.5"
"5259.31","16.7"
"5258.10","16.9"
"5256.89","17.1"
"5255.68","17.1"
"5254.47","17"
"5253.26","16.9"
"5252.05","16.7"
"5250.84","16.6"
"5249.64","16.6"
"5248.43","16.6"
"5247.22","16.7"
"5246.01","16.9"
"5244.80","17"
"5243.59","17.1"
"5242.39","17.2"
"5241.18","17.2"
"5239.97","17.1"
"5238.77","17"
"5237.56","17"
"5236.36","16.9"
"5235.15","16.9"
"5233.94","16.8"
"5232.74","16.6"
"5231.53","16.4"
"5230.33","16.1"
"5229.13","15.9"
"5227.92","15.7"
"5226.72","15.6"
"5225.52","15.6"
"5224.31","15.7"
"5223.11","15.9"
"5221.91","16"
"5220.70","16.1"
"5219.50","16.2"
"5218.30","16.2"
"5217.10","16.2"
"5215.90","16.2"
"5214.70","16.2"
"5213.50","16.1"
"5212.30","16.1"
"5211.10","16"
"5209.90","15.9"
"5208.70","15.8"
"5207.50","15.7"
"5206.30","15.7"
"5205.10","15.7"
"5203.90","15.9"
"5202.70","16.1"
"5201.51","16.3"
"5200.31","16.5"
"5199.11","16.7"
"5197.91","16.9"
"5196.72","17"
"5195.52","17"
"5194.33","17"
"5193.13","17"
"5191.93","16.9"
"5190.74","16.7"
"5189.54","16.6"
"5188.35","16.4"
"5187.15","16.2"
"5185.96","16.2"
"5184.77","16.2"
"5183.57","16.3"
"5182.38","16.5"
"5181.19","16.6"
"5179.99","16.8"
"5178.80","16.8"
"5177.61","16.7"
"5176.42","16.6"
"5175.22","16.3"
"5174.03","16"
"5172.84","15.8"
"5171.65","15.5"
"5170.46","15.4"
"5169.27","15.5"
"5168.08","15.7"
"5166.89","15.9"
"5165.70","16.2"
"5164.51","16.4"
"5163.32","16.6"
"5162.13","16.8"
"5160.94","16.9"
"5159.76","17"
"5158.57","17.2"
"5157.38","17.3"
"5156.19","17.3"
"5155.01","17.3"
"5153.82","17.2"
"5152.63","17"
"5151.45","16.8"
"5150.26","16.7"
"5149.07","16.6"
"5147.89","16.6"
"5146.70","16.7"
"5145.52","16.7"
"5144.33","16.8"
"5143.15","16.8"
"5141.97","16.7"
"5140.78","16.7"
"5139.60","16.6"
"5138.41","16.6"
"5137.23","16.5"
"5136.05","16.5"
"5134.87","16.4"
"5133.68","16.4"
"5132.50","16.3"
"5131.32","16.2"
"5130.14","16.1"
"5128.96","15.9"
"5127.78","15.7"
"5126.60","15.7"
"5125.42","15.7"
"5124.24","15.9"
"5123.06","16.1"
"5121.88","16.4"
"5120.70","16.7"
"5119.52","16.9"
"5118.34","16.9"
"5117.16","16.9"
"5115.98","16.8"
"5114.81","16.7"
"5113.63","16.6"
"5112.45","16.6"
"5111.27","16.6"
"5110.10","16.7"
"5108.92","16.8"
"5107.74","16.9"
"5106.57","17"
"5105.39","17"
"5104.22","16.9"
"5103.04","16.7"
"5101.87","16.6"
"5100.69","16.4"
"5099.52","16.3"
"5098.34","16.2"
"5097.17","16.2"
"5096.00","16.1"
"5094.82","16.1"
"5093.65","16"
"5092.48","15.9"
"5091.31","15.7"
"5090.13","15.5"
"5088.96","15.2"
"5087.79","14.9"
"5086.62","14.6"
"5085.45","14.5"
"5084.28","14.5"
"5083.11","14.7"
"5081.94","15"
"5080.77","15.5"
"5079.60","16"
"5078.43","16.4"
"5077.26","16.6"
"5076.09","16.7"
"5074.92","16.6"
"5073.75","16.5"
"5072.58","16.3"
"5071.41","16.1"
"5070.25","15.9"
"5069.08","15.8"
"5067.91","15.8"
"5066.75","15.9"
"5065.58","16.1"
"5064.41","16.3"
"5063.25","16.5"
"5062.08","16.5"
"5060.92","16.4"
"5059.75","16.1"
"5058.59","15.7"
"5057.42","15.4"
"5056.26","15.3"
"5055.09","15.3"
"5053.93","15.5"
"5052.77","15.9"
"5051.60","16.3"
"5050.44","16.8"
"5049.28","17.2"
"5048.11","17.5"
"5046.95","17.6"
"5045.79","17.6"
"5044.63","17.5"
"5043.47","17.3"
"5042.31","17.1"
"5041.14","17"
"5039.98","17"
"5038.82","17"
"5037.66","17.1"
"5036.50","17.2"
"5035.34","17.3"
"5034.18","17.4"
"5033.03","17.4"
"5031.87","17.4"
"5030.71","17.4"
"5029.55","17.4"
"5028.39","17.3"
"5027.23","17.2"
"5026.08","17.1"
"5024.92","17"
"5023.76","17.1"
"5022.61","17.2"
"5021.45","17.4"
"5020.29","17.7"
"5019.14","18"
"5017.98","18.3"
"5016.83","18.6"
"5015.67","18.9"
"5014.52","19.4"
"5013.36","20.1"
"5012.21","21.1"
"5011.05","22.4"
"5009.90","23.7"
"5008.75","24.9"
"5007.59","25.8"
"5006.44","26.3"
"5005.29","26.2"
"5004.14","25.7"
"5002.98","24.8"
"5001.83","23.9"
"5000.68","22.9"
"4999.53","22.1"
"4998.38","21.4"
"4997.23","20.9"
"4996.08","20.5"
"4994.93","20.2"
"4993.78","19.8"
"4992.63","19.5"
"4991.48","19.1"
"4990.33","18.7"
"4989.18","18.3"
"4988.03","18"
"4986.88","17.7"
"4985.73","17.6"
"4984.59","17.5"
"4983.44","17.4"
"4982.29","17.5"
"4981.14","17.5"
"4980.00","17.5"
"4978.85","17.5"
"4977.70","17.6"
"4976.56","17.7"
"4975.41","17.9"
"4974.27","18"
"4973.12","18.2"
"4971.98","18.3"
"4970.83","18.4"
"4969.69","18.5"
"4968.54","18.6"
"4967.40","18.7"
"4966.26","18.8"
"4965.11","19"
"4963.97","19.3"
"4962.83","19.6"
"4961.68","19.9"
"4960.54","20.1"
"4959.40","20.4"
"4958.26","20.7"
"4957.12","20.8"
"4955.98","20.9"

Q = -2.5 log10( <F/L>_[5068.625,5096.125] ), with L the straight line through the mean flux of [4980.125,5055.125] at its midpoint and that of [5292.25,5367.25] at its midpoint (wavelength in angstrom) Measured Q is 0.17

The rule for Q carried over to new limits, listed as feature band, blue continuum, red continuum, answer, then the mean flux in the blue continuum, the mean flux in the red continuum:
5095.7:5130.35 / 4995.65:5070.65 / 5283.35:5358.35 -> 0.087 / 18.5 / 16.2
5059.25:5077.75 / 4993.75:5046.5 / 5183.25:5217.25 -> 0.154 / 19.6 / 16.3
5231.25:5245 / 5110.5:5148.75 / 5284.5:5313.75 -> -0.023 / 16.5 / 16.7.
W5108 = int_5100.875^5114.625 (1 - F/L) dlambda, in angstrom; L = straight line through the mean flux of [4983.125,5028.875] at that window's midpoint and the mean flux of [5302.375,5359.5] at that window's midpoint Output 1.5 angstrom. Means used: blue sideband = 20.2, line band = 16.7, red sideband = 15.9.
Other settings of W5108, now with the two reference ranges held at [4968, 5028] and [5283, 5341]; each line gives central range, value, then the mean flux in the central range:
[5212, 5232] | 1.4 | 16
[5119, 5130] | 1.3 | 16.1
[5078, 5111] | 4.7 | 15.9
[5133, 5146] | 1.1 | 16.6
